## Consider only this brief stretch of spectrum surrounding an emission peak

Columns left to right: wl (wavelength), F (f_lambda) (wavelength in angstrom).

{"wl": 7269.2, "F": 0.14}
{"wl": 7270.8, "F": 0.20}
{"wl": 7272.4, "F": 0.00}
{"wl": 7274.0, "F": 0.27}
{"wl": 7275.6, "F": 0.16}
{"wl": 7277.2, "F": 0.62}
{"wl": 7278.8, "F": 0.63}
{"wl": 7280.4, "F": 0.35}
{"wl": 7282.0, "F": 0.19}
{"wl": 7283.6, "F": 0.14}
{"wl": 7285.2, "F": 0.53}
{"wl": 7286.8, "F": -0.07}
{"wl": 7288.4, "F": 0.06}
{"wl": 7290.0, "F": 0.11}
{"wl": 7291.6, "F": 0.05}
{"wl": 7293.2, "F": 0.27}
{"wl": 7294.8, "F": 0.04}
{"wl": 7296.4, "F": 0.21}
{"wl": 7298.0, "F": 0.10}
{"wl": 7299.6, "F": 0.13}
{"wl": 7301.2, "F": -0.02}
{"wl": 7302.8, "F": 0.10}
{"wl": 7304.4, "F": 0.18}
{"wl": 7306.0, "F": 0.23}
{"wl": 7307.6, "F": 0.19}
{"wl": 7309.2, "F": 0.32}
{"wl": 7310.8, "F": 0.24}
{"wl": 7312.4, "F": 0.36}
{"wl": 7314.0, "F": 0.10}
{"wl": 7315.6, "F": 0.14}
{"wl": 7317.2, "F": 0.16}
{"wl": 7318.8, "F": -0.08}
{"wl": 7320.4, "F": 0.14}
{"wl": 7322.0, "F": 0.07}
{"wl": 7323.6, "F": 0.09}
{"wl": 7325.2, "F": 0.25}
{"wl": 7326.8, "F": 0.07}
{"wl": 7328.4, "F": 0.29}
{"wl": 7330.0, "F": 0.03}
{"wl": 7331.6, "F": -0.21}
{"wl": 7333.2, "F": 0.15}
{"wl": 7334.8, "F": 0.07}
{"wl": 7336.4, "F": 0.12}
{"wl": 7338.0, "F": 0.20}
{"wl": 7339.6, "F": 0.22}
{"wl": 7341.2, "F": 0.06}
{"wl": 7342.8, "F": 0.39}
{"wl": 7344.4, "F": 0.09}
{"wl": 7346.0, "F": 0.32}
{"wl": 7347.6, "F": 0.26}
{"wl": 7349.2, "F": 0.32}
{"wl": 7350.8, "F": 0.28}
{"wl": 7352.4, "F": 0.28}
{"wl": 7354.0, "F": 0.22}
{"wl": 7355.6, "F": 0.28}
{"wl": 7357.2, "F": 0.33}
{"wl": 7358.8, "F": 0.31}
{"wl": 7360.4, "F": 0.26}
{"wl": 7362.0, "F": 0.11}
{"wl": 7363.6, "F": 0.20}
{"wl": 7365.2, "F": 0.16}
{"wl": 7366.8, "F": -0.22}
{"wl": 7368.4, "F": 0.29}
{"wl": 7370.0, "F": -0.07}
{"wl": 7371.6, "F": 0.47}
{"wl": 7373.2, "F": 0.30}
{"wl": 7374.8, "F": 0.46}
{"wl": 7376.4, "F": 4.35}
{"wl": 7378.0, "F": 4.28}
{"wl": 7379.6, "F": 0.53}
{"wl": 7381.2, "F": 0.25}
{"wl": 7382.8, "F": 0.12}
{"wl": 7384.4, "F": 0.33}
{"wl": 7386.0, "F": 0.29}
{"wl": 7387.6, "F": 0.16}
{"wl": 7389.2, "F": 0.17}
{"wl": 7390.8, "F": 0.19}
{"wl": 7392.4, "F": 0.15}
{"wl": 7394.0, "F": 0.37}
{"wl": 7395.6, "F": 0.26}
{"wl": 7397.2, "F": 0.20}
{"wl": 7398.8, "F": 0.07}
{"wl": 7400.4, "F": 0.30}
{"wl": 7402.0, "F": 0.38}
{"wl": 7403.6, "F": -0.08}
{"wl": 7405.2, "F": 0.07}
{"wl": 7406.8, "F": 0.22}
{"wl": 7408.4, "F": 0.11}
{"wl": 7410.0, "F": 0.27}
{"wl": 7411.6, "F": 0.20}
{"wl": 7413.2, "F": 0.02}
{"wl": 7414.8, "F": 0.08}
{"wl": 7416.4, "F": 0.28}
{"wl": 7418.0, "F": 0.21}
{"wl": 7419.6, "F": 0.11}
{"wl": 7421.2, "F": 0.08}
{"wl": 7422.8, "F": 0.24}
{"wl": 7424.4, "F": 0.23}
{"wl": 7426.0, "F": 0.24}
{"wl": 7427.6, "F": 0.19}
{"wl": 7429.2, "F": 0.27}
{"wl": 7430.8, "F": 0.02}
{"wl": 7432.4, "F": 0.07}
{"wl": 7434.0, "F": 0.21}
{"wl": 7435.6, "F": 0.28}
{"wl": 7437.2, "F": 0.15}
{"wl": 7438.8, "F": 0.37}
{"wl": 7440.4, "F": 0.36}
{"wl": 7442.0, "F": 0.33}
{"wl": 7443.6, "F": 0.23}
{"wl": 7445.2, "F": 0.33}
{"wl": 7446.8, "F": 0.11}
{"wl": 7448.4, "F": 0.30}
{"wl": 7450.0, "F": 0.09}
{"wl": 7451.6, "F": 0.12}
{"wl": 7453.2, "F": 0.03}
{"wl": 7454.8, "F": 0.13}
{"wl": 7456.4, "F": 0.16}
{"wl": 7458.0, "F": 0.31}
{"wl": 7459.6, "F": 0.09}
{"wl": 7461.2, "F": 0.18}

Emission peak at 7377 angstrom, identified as H-alpha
